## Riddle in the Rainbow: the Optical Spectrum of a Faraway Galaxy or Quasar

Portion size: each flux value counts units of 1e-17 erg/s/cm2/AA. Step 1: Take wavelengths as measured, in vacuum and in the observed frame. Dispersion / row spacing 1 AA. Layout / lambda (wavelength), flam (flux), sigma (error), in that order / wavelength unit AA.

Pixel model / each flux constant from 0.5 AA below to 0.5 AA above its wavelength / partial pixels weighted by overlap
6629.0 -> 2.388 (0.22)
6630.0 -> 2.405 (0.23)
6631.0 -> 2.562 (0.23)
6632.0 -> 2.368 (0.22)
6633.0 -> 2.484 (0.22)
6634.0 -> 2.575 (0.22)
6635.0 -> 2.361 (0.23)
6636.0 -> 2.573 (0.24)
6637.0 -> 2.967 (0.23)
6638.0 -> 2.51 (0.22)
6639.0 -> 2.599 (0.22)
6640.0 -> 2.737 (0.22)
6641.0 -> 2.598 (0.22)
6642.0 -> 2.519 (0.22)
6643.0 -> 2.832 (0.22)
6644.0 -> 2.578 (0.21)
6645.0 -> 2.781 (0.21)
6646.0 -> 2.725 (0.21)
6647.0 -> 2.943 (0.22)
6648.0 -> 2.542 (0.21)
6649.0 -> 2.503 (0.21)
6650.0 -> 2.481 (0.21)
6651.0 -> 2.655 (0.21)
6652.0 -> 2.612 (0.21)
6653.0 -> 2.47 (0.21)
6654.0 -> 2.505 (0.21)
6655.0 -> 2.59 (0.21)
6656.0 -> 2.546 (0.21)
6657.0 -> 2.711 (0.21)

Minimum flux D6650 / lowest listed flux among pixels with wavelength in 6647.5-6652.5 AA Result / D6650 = 2.481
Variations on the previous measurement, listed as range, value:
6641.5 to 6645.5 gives 2.519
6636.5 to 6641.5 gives 2.51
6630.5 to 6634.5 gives 2.368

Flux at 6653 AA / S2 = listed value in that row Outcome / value 2.47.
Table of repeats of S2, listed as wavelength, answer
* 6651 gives 2.655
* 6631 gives 2.562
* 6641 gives 2.598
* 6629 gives 2.388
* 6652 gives 2.612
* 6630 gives 2.405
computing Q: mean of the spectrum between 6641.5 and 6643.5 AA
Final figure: 2.68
